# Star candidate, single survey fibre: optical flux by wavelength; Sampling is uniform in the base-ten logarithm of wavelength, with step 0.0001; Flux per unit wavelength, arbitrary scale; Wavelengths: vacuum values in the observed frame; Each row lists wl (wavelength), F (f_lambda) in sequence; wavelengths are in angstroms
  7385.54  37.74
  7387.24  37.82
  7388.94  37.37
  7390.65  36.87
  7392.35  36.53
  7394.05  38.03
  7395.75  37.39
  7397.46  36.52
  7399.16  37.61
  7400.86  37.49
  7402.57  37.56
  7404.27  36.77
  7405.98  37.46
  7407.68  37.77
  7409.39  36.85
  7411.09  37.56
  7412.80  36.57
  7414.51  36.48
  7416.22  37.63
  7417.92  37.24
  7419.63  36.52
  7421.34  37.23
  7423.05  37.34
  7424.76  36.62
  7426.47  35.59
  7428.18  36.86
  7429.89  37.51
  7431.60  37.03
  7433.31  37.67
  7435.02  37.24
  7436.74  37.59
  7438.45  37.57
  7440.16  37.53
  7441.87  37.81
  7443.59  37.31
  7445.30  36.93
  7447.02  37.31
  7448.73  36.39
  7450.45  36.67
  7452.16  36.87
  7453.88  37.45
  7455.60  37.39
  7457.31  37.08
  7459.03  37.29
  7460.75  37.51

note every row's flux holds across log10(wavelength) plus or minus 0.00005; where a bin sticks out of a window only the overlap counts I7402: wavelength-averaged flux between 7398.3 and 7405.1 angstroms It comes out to 37.4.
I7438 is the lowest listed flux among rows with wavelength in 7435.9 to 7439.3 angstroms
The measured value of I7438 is 37.57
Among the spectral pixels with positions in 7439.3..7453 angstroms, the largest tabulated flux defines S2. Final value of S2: 37.81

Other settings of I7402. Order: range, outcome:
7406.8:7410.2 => 37.3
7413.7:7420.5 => 37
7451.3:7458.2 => 37.2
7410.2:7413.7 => 37.1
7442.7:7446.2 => 37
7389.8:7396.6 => 37.2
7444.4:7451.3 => 36.8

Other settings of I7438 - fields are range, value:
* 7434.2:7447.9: 36.93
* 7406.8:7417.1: 36.48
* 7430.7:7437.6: 37.03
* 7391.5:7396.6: 36.53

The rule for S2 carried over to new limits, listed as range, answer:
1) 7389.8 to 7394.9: 38.03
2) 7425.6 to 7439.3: 37.67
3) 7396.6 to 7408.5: 37.77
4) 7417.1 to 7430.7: 37.51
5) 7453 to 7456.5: 37.45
